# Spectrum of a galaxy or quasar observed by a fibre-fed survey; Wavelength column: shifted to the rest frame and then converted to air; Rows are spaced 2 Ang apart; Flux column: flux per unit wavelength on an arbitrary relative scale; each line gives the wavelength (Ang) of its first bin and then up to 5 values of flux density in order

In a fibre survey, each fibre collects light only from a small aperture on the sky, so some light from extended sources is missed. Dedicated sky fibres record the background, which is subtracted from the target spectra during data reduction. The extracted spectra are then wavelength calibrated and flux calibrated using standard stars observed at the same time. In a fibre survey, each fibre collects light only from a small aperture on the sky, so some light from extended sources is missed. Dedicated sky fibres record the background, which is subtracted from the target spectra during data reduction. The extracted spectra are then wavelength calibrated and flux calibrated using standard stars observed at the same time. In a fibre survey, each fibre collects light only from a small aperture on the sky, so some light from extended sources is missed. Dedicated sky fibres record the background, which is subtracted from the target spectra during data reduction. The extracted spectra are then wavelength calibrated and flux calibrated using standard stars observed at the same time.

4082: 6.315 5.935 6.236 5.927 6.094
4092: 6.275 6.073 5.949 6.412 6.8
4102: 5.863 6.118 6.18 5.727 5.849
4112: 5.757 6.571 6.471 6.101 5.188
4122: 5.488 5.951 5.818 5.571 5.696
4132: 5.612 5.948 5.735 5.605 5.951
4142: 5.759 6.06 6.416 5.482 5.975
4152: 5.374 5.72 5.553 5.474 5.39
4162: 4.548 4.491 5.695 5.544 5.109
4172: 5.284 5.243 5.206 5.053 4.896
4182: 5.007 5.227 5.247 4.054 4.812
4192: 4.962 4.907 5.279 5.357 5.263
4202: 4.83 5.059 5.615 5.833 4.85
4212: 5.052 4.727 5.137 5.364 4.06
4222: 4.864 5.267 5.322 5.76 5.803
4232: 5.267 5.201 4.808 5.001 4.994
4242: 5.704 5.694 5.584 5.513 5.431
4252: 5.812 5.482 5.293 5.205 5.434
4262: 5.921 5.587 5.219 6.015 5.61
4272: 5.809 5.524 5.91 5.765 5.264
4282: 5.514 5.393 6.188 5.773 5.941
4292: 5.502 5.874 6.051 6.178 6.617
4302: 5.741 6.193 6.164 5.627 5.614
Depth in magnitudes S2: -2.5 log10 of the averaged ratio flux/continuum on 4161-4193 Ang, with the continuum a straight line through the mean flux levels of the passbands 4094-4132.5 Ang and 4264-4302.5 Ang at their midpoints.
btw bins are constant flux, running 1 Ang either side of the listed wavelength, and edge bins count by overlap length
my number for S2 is 0.17 mag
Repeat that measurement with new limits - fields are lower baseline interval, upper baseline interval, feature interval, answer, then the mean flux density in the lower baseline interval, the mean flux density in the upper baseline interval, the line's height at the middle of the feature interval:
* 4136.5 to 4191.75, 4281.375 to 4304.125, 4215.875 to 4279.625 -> 0.06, 5.34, 5.91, 5.71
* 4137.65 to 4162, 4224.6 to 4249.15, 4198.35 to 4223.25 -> 0.08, 5.68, 5.39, 5.48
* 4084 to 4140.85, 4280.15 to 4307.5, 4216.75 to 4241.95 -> 0.15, 5.96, 5.91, 5.93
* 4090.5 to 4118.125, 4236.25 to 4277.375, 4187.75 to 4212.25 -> 0.13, 6.15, 5.53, 5.76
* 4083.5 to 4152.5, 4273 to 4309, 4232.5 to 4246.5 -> 0.12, 5.95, 5.85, 5.88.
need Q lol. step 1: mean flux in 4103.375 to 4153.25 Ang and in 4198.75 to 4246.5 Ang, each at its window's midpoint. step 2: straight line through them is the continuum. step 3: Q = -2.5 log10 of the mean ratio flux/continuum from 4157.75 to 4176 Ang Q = 0.08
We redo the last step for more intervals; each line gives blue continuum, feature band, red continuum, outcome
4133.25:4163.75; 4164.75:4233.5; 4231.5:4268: 0.078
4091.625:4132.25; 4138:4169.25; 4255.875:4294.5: 0.063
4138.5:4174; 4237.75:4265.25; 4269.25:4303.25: 0.047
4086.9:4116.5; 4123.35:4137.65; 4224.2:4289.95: 0.050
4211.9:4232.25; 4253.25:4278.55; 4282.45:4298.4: -0.001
